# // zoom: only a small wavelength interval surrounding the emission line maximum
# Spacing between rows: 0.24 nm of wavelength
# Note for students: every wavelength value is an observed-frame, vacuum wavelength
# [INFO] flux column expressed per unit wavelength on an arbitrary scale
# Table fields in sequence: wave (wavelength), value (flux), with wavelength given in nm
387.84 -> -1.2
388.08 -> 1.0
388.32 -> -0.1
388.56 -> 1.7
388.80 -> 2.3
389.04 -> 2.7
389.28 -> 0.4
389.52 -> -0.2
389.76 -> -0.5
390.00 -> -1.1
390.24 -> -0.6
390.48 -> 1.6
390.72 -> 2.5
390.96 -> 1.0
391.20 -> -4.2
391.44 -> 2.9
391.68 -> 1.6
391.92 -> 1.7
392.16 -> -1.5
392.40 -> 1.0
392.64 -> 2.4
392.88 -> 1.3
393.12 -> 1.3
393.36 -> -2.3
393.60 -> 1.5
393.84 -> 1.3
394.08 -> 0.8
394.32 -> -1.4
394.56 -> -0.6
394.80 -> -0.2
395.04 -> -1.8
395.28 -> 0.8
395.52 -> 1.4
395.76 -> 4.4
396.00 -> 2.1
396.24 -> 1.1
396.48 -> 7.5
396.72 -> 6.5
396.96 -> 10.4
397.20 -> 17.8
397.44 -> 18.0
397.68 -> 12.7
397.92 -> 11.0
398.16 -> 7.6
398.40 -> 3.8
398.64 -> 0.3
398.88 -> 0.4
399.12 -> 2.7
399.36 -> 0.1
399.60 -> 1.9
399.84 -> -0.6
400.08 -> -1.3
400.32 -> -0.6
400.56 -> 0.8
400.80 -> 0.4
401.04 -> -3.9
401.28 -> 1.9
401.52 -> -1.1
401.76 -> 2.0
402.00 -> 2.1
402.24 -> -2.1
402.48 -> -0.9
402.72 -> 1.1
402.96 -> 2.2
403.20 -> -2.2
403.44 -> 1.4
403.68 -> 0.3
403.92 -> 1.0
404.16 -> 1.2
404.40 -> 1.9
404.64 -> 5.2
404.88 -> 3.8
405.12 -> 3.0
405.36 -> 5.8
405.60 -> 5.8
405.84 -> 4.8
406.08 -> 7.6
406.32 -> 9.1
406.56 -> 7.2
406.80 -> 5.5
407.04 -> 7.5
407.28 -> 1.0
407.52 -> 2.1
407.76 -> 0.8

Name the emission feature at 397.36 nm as Ly-alpha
